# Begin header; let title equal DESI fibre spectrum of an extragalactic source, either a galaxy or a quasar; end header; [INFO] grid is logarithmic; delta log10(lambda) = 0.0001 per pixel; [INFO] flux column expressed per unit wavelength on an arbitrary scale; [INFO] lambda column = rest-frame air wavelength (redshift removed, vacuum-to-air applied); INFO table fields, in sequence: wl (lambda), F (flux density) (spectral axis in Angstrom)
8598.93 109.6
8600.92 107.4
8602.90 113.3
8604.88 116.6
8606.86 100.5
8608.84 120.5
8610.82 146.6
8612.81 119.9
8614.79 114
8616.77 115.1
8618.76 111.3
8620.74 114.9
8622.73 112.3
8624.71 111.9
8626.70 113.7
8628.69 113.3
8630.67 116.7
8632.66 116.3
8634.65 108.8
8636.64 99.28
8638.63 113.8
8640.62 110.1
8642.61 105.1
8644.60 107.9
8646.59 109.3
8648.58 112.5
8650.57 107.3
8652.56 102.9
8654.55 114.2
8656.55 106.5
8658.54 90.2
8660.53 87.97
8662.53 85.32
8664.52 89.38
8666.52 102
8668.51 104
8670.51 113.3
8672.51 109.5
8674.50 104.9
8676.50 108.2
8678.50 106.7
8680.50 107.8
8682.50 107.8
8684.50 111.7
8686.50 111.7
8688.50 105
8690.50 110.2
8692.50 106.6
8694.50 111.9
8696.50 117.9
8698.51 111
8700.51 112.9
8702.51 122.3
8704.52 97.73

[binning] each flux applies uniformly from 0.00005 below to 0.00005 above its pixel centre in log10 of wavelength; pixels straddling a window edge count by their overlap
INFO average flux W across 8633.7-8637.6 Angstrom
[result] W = 104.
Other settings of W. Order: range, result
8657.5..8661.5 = 89.5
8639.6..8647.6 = 108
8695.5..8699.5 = 114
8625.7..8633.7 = 115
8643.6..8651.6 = 109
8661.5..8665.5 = 87.3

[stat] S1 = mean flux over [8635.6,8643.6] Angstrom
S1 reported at 107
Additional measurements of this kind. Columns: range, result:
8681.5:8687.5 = 110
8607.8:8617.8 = 123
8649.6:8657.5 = 108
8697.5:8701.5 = 112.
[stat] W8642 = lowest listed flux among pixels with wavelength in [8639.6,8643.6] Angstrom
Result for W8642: 105.1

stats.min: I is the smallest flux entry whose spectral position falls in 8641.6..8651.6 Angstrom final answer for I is 105.1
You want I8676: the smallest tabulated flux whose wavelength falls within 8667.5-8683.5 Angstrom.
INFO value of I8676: 104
